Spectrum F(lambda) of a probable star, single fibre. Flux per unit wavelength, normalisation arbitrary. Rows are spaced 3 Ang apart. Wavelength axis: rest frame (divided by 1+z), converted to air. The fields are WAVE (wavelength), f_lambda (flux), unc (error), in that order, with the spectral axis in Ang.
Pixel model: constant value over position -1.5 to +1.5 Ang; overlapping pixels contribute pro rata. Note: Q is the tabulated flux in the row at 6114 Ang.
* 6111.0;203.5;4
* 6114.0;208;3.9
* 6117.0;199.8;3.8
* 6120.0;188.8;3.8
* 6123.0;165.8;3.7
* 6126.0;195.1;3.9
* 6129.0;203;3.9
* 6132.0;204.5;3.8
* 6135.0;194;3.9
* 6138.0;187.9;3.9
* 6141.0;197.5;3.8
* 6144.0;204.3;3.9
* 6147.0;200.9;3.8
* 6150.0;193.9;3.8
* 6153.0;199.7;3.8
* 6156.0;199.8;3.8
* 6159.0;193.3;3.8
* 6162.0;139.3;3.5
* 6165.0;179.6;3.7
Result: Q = 208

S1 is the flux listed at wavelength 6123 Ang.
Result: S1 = 165.8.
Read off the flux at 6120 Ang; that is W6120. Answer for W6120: 188.8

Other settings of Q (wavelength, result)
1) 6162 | 139.3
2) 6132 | 204.5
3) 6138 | 187.9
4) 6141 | 197.5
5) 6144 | 204.3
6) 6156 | 199.8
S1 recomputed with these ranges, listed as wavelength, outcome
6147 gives 200.9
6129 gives 203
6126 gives 195.1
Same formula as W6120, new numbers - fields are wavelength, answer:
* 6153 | 199.7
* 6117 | 199.8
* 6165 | 179.6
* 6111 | 203.5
